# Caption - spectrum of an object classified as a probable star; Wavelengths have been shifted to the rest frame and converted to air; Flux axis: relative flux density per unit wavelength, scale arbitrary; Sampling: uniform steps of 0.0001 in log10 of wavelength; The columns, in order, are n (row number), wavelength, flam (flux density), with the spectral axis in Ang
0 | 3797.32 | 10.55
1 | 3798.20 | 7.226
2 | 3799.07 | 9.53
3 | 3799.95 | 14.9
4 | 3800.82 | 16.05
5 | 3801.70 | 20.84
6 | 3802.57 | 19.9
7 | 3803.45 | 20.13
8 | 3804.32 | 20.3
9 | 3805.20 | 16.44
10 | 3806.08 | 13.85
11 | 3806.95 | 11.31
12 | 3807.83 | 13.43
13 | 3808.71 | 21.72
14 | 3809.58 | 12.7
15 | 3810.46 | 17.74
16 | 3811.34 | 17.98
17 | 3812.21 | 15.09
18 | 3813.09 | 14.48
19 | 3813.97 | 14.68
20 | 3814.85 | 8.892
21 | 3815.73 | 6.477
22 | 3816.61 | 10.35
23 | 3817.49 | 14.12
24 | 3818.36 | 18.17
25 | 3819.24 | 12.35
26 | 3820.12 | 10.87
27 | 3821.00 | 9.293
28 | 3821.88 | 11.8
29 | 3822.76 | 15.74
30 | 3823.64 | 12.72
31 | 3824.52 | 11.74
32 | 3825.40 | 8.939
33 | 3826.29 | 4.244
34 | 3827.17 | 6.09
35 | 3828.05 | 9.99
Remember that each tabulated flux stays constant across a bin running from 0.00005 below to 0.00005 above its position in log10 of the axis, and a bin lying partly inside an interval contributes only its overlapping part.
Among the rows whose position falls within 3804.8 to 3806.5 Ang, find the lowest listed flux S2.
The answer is 13.85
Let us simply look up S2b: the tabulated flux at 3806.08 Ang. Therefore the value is 13.85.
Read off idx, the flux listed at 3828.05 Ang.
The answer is 9.99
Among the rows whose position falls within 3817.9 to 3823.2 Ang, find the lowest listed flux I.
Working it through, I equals 9.293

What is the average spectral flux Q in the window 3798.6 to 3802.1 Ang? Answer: 15.2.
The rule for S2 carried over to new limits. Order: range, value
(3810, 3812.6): 15.09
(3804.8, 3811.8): 11.31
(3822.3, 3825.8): 8.939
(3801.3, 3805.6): 16.44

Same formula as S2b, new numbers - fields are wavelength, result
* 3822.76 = 15.74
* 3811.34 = 17.98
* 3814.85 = 8.892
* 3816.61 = 10.35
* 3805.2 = 16.44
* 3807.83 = 13.43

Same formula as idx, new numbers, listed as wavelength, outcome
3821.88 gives 11.8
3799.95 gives 14.9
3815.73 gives 6.477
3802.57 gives 19.9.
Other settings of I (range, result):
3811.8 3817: 6.477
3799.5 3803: 14.9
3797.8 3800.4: 7.226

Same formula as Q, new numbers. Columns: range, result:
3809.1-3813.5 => 15.7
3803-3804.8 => 20.1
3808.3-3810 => 17.3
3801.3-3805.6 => 19.6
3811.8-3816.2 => 11.9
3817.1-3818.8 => 16.3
